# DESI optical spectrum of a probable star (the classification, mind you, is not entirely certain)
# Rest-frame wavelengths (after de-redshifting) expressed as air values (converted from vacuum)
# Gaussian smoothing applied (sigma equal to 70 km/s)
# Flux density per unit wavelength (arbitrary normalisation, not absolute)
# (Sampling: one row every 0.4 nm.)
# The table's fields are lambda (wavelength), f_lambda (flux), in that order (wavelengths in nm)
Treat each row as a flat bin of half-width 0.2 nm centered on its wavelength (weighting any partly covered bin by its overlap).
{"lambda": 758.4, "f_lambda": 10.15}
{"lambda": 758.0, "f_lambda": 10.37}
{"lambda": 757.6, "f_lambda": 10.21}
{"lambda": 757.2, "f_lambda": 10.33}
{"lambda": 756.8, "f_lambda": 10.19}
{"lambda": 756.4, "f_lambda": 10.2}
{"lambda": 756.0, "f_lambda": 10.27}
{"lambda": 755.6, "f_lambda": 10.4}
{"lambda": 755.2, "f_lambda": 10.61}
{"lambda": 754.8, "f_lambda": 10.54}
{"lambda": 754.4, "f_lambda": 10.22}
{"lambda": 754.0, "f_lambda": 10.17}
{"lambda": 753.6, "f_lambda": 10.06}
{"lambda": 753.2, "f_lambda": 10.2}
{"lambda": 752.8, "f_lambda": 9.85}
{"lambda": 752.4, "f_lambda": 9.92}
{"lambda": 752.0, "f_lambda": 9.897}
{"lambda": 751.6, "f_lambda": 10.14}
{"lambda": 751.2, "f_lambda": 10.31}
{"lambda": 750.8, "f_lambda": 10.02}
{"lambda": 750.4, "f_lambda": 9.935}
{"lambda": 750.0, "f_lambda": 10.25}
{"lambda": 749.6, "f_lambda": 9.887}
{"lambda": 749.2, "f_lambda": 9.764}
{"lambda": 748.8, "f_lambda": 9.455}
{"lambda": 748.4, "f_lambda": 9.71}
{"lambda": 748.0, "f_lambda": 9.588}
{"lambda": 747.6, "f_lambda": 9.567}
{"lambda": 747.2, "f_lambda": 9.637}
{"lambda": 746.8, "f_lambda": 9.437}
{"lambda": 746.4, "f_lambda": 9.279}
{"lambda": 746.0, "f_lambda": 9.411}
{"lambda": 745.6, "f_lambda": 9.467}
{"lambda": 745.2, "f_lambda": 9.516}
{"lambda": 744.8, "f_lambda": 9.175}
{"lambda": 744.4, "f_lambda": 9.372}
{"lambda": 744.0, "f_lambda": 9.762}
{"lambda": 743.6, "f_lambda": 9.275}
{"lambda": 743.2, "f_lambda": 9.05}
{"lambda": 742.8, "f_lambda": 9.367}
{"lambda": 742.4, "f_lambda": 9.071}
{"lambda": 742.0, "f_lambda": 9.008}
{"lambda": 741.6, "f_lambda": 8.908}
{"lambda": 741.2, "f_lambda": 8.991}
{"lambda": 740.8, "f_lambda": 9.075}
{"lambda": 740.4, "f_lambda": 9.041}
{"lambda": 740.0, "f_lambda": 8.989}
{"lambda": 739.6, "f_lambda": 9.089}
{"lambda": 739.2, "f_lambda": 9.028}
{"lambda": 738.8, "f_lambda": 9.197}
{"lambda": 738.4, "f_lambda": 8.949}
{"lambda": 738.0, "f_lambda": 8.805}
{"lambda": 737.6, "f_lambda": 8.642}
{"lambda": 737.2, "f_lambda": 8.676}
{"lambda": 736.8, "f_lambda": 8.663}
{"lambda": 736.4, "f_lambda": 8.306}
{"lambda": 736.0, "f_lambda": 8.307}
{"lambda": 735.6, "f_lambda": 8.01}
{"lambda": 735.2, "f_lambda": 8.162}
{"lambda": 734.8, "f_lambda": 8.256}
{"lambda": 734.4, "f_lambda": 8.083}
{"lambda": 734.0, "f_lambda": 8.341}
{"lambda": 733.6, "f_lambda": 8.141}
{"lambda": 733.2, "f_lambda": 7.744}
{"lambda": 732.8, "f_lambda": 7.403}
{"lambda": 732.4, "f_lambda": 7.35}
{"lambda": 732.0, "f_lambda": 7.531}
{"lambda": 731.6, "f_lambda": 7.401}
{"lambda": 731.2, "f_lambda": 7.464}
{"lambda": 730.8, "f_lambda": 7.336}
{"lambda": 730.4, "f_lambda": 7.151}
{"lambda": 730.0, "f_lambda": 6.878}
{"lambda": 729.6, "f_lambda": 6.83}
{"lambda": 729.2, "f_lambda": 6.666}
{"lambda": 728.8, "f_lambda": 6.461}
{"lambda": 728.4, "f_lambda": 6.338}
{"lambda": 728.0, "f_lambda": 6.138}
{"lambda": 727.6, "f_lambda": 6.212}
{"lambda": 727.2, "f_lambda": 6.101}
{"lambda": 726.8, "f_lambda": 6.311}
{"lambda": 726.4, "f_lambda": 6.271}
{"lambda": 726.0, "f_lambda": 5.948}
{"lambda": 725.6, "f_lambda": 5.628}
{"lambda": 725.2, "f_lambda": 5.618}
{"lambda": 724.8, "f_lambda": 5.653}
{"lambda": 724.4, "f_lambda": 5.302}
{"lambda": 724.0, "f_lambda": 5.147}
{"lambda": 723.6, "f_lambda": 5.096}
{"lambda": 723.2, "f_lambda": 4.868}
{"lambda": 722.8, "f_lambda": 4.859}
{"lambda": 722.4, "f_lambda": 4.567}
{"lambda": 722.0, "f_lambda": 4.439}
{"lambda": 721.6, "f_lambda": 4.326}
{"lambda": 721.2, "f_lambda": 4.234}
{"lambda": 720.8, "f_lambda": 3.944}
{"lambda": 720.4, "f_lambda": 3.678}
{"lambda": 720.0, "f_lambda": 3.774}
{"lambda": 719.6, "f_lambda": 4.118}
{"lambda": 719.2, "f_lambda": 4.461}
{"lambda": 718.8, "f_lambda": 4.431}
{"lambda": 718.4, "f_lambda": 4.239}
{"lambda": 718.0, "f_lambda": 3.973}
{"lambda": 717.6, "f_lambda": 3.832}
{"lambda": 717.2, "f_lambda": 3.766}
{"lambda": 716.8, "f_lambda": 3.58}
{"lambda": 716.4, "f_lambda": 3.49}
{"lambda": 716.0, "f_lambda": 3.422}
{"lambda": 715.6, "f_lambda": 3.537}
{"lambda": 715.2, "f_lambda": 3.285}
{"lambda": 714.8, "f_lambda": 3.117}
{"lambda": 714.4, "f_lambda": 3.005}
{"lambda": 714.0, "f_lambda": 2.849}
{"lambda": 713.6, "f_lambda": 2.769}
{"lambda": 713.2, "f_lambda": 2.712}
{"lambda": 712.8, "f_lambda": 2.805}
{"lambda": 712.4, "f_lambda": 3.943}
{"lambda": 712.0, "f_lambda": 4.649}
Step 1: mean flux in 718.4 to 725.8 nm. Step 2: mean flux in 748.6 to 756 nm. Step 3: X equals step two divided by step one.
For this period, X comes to 2.2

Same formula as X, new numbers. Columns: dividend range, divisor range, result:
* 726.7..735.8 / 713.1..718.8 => 2.10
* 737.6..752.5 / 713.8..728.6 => 2.06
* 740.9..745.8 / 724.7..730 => 1.49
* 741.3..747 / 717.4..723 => 2.21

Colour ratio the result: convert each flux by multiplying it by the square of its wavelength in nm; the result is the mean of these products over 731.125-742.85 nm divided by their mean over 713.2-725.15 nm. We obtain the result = 2.2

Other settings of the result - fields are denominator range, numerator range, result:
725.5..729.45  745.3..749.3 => 1.61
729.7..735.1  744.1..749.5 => 1.30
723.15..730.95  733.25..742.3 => 1.46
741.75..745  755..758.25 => 1.16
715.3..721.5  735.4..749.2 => 2.50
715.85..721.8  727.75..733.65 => 1.85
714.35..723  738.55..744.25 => 2.47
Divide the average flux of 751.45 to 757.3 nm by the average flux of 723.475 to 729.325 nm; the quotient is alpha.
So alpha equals 1.72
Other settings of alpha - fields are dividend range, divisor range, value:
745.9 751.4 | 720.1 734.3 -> 1.60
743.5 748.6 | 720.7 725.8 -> 1.93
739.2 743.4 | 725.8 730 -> 1.43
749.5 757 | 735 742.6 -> 1.16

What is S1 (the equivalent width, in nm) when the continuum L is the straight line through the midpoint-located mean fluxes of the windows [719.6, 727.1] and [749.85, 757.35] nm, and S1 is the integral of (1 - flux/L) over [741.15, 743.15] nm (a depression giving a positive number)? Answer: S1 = -0.21 nm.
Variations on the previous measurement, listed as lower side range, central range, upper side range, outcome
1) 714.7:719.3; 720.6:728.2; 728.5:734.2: 0.433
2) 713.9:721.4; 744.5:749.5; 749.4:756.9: -0.255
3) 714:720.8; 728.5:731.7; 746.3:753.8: -0.466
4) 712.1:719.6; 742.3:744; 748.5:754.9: -0.157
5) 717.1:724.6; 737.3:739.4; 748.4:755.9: -0.373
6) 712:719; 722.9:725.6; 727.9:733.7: 0.136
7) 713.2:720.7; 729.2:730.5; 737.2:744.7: -0.068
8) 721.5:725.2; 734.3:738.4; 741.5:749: -0.453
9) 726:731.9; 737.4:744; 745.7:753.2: -0.468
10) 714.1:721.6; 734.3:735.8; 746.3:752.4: -0.227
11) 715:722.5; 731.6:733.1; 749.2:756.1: -0.237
